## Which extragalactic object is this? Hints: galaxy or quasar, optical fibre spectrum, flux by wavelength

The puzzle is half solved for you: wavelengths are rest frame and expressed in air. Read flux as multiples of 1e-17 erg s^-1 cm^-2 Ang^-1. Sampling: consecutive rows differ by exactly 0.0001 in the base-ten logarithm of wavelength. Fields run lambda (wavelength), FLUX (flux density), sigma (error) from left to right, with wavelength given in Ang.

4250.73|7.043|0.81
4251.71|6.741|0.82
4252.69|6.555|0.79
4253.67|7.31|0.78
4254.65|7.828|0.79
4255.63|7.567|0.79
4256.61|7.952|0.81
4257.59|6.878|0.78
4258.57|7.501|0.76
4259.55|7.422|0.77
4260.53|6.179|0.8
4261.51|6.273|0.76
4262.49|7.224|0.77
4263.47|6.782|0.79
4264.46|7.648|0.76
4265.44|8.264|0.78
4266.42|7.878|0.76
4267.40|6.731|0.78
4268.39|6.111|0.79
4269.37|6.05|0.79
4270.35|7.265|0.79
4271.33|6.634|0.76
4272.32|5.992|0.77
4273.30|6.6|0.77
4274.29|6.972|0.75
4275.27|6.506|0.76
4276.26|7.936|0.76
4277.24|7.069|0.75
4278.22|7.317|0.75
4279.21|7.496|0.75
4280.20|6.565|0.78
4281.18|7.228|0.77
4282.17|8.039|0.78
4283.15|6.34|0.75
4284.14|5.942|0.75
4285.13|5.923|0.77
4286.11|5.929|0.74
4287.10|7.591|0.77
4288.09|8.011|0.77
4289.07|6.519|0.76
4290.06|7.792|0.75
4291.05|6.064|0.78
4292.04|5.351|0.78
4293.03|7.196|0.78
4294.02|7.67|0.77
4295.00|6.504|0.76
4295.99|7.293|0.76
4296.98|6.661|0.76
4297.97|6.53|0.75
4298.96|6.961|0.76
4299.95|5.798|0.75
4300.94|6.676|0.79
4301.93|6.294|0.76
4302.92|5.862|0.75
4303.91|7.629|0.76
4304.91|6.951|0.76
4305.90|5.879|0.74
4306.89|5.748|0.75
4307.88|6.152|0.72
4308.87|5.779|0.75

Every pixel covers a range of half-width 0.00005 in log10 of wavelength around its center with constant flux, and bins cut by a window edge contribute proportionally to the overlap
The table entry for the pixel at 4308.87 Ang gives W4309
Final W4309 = 5.779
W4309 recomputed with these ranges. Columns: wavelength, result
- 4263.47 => 6.782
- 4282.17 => 8.039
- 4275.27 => 6.506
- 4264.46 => 7.648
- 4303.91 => 7.629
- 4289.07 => 6.519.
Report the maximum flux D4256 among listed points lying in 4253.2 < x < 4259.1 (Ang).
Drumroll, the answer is 7.952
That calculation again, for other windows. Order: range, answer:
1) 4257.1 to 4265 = 7.648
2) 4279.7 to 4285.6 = 8.039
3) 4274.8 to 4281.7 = 7.936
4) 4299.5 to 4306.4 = 7.629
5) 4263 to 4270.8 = 8.264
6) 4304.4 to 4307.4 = 6.951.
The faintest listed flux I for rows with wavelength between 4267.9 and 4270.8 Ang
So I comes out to 6.05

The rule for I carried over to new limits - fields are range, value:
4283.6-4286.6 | 5.923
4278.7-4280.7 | 6.565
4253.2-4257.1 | 7.31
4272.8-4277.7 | 6.506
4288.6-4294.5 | 5.351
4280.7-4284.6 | 5.942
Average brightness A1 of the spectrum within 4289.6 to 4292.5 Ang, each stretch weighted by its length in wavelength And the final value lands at 6.39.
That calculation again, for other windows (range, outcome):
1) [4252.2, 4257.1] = 7.44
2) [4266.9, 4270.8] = 6.54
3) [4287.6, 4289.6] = 7.29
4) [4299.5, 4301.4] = 6.24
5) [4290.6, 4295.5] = 6.57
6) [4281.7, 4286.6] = 6.43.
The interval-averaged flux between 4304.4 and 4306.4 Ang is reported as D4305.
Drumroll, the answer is 6.4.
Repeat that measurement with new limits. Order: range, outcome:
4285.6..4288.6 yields 7.18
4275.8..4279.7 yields 7.46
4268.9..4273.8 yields 6.51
